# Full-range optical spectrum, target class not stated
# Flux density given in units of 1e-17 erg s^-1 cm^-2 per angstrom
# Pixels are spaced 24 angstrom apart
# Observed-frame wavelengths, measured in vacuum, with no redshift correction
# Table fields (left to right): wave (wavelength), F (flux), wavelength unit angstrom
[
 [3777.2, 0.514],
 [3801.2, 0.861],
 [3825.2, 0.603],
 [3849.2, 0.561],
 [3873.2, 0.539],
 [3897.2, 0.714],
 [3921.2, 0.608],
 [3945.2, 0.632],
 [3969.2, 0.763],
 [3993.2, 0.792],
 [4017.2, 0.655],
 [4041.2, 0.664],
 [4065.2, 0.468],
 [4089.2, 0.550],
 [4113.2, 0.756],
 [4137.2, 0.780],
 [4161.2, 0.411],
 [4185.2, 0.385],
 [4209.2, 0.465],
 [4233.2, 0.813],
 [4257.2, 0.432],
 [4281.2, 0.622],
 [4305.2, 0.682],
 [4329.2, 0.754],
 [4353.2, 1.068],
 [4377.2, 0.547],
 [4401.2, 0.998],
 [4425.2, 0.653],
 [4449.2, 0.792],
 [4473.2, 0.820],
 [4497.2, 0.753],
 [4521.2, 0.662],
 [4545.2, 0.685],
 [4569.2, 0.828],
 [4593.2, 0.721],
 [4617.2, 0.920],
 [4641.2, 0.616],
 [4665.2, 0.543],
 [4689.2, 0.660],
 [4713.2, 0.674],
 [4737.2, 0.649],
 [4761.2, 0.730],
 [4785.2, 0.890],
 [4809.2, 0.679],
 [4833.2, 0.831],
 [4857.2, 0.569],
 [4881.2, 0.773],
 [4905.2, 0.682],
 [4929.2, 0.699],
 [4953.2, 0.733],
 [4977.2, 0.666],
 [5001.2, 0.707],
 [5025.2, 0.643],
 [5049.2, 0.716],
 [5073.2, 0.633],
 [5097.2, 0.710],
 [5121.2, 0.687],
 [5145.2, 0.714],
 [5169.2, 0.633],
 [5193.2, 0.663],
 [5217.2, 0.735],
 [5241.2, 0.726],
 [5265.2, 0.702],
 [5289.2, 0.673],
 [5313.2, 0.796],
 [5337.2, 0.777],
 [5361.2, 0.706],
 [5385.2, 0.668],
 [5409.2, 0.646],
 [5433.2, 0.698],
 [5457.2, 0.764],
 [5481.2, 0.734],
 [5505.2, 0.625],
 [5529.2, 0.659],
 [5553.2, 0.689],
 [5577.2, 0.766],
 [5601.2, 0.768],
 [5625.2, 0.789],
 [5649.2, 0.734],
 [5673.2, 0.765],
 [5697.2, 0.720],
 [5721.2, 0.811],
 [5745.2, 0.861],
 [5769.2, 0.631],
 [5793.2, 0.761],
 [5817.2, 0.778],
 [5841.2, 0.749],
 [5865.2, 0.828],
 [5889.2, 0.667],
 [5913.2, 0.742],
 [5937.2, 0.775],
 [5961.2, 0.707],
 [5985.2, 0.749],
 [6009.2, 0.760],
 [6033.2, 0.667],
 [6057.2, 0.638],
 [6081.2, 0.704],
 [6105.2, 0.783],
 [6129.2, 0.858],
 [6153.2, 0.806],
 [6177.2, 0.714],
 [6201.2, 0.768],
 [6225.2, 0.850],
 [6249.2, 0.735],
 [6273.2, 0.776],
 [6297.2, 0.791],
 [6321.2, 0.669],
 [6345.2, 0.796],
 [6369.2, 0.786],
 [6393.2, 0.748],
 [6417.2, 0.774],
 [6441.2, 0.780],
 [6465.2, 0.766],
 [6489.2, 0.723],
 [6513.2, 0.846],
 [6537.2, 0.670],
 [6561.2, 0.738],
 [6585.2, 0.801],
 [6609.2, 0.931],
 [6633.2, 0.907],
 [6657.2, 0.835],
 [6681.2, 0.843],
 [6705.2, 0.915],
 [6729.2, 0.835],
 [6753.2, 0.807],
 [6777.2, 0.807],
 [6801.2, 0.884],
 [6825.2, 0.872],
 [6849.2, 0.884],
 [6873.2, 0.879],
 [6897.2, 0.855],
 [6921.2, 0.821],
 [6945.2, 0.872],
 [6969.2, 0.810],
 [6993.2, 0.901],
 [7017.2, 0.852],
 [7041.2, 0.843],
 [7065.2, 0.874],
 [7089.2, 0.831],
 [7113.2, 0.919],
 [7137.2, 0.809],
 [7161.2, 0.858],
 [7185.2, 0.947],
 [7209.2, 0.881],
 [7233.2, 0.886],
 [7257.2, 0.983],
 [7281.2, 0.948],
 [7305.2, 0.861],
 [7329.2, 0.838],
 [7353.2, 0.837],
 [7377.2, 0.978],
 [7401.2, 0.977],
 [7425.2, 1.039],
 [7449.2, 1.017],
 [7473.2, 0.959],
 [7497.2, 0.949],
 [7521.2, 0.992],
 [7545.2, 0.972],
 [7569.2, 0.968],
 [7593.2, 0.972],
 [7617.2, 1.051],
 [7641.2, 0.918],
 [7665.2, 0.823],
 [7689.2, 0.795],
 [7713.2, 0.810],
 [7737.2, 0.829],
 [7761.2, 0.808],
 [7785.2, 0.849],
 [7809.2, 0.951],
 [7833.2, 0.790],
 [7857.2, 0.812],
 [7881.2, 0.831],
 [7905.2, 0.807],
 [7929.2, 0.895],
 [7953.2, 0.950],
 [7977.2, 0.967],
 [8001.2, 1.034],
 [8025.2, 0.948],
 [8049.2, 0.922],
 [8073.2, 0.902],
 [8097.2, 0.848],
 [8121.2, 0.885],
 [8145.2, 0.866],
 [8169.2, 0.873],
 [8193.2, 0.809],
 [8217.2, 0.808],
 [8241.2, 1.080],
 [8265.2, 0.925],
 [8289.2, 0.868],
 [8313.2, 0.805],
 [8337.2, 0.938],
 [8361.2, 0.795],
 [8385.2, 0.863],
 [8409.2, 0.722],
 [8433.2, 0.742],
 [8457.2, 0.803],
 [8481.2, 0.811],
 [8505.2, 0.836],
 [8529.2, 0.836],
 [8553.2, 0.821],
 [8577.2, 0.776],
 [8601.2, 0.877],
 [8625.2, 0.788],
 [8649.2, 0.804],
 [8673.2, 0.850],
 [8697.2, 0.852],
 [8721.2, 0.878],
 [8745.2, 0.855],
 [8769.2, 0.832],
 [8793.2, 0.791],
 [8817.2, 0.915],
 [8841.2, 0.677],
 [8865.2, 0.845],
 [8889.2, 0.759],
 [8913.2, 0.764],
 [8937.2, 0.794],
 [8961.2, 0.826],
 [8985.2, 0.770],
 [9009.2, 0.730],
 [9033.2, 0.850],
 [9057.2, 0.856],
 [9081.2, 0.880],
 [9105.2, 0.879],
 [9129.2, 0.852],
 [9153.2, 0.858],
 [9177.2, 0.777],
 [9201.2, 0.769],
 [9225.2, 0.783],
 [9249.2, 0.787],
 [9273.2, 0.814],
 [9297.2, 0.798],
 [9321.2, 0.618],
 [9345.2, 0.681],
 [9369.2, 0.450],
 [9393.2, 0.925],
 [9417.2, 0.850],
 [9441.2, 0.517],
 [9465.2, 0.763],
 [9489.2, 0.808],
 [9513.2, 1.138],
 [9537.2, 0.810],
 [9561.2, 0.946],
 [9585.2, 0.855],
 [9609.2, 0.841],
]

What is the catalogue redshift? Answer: 0.65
